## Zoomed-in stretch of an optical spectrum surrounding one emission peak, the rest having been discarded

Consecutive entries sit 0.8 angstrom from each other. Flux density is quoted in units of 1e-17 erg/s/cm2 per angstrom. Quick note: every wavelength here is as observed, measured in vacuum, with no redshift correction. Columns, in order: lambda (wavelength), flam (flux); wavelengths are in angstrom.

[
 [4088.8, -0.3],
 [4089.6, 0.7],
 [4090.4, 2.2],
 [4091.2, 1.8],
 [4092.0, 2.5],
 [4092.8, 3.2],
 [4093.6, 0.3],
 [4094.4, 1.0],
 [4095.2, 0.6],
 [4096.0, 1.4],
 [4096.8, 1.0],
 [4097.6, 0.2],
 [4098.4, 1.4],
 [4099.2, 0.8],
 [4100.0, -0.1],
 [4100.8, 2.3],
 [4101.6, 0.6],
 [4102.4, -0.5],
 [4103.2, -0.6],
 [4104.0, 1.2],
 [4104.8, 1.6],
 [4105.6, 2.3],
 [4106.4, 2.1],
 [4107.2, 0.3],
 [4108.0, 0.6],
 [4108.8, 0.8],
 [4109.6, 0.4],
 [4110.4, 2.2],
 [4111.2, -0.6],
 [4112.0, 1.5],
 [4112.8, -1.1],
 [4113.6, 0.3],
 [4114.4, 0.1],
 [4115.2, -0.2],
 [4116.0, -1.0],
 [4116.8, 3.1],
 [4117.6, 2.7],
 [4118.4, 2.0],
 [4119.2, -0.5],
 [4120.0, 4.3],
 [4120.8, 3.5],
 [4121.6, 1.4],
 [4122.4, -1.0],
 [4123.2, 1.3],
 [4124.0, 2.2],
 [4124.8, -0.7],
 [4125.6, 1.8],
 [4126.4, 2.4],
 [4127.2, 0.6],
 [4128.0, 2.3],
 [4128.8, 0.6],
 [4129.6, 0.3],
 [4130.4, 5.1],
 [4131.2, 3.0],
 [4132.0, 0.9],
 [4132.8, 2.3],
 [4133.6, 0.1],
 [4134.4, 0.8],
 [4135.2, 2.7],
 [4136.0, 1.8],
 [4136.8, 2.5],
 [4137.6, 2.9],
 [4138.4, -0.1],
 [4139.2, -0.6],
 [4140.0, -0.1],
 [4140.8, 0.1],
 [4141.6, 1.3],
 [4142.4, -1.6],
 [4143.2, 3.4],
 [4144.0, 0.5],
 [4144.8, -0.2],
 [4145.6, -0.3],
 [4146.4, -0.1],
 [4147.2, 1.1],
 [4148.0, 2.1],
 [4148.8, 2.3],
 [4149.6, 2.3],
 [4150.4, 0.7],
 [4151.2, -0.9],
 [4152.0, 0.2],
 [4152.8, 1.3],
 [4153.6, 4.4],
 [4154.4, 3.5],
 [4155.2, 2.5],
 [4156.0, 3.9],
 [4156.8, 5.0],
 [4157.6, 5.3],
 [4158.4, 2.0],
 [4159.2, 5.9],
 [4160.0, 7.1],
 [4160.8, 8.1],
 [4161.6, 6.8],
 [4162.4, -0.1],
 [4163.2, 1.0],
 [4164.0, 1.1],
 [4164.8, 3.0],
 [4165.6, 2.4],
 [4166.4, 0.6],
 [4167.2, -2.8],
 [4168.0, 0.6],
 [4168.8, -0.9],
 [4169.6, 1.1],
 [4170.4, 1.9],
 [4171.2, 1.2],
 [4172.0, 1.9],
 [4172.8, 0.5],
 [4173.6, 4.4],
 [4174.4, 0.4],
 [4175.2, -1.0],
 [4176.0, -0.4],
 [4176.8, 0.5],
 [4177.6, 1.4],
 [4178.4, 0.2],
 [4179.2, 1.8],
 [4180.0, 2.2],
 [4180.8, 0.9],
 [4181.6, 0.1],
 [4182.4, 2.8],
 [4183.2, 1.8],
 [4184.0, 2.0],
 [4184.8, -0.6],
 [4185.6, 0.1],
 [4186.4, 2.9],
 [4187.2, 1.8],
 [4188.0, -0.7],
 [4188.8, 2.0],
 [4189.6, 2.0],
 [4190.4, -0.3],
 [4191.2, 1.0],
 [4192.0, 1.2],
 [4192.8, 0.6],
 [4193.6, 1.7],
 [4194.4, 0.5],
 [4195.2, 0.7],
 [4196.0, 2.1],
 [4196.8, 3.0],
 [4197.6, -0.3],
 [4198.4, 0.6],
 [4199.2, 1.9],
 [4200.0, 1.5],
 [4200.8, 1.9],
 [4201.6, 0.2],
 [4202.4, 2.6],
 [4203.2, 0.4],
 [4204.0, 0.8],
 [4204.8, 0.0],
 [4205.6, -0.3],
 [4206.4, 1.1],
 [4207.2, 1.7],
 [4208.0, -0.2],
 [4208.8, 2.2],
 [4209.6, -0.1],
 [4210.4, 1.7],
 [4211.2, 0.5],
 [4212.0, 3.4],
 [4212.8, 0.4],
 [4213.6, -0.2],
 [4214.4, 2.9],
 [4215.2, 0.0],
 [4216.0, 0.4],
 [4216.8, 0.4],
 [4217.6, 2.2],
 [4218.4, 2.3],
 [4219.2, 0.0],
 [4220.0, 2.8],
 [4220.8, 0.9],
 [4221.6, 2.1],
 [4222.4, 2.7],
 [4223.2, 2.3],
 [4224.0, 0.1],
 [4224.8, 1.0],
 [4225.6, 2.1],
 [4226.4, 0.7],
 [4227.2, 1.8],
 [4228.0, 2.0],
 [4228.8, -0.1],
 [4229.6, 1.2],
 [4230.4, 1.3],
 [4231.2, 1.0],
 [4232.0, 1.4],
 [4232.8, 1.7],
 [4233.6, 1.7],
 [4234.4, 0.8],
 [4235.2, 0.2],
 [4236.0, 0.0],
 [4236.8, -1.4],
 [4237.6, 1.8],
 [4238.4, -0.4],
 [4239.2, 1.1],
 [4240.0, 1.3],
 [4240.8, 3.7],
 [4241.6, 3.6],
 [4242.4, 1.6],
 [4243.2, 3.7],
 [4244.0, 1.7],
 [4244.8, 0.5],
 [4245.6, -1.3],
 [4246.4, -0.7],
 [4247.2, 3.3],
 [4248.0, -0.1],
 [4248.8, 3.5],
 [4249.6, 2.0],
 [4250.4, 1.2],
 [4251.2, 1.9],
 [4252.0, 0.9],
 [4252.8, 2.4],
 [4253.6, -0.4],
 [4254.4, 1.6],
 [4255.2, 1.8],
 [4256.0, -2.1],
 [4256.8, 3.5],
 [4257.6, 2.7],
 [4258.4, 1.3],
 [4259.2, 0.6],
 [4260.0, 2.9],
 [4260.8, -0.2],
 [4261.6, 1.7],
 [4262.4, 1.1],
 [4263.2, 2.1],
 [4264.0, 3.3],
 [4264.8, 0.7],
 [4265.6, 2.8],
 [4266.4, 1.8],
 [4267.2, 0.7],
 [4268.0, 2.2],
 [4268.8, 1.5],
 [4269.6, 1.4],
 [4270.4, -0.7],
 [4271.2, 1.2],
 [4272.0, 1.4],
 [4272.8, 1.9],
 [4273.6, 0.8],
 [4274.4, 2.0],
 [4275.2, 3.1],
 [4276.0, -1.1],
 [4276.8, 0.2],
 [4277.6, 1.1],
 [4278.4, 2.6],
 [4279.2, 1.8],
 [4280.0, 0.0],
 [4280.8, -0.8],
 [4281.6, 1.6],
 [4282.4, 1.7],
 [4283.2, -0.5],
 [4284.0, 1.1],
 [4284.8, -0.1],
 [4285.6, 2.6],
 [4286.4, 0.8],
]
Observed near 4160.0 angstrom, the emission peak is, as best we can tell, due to [O II]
